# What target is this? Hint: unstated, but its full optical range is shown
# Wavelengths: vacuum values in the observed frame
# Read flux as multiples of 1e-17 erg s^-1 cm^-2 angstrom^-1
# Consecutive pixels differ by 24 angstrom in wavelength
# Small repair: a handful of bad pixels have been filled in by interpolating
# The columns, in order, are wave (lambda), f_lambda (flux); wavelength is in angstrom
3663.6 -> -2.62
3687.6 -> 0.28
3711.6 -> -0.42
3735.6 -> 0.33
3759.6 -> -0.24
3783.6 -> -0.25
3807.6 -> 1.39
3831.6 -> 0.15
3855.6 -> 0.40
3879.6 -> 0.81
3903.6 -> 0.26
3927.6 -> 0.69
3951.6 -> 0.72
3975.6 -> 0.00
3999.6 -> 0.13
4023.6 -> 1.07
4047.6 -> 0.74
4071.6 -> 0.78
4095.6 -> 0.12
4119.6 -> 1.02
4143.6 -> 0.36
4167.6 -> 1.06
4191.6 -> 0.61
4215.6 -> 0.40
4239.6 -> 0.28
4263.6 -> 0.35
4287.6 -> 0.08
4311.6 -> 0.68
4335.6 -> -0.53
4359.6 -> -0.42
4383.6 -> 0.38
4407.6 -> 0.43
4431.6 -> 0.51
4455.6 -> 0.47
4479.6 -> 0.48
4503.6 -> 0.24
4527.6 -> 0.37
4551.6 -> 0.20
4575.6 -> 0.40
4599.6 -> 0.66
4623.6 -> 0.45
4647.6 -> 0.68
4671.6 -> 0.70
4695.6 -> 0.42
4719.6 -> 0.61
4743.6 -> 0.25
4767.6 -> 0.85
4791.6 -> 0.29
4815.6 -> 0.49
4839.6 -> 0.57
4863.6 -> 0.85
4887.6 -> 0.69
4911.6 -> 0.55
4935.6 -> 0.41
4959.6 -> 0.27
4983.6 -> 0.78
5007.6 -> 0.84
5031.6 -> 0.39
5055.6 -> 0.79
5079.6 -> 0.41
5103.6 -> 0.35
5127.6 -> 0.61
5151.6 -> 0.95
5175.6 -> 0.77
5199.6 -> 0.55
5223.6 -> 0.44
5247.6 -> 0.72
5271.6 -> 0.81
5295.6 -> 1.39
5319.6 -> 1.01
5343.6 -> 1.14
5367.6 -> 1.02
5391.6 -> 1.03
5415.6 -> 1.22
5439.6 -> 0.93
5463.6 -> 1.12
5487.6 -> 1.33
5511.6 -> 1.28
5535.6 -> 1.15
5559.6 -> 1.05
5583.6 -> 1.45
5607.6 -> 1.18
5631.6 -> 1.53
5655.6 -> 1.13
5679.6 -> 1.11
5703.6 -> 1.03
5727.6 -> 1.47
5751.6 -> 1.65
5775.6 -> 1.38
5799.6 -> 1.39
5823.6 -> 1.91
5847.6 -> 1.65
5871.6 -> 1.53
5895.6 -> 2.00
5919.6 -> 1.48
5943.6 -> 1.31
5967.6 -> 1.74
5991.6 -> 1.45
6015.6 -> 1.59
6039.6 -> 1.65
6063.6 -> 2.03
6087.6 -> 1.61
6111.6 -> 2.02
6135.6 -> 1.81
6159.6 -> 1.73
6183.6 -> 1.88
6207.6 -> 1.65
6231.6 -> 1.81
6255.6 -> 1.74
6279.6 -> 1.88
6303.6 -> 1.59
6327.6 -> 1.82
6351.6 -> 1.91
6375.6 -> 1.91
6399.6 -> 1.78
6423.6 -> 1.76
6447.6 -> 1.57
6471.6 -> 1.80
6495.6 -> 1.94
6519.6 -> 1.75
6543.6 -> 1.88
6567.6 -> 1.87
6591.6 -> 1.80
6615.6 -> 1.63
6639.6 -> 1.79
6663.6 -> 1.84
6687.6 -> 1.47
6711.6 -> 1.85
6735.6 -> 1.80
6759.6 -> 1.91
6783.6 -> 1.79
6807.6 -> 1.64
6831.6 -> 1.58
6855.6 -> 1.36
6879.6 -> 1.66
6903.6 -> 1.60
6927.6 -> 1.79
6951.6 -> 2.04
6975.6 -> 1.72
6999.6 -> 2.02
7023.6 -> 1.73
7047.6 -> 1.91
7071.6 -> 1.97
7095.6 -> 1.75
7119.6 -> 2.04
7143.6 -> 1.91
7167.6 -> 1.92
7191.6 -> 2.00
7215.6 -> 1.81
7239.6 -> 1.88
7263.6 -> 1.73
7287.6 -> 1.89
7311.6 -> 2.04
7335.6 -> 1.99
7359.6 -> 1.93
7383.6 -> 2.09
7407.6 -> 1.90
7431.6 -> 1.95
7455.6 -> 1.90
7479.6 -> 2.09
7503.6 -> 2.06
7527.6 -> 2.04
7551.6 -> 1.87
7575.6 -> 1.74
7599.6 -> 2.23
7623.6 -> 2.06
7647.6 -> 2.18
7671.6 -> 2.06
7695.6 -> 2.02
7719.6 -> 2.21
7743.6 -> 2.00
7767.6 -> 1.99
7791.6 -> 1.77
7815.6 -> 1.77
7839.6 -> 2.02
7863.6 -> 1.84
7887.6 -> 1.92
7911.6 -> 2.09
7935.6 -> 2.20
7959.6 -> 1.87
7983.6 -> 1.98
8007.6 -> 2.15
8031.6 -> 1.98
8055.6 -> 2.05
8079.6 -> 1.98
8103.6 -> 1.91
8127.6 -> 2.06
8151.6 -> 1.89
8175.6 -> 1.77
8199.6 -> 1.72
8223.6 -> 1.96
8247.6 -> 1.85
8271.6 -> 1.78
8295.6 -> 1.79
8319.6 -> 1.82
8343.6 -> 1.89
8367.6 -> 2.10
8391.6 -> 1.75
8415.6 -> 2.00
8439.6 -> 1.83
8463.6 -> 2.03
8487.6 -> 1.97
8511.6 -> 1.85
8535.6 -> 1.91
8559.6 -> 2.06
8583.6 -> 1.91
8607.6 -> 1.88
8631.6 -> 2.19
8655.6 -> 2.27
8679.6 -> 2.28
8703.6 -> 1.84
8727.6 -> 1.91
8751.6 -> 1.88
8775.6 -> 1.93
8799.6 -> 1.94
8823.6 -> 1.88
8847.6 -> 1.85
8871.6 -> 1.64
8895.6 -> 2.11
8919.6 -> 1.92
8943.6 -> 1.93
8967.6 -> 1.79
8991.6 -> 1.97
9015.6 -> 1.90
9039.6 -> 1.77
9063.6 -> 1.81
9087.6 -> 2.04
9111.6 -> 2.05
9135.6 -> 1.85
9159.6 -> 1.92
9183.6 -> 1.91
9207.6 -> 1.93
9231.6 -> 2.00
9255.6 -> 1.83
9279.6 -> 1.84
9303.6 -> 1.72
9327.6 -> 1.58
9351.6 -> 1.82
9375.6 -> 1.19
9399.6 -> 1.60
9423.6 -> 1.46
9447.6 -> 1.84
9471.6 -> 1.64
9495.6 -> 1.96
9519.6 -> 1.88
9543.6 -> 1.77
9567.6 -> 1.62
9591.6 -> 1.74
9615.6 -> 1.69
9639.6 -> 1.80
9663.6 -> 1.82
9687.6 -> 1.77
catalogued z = 0.325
